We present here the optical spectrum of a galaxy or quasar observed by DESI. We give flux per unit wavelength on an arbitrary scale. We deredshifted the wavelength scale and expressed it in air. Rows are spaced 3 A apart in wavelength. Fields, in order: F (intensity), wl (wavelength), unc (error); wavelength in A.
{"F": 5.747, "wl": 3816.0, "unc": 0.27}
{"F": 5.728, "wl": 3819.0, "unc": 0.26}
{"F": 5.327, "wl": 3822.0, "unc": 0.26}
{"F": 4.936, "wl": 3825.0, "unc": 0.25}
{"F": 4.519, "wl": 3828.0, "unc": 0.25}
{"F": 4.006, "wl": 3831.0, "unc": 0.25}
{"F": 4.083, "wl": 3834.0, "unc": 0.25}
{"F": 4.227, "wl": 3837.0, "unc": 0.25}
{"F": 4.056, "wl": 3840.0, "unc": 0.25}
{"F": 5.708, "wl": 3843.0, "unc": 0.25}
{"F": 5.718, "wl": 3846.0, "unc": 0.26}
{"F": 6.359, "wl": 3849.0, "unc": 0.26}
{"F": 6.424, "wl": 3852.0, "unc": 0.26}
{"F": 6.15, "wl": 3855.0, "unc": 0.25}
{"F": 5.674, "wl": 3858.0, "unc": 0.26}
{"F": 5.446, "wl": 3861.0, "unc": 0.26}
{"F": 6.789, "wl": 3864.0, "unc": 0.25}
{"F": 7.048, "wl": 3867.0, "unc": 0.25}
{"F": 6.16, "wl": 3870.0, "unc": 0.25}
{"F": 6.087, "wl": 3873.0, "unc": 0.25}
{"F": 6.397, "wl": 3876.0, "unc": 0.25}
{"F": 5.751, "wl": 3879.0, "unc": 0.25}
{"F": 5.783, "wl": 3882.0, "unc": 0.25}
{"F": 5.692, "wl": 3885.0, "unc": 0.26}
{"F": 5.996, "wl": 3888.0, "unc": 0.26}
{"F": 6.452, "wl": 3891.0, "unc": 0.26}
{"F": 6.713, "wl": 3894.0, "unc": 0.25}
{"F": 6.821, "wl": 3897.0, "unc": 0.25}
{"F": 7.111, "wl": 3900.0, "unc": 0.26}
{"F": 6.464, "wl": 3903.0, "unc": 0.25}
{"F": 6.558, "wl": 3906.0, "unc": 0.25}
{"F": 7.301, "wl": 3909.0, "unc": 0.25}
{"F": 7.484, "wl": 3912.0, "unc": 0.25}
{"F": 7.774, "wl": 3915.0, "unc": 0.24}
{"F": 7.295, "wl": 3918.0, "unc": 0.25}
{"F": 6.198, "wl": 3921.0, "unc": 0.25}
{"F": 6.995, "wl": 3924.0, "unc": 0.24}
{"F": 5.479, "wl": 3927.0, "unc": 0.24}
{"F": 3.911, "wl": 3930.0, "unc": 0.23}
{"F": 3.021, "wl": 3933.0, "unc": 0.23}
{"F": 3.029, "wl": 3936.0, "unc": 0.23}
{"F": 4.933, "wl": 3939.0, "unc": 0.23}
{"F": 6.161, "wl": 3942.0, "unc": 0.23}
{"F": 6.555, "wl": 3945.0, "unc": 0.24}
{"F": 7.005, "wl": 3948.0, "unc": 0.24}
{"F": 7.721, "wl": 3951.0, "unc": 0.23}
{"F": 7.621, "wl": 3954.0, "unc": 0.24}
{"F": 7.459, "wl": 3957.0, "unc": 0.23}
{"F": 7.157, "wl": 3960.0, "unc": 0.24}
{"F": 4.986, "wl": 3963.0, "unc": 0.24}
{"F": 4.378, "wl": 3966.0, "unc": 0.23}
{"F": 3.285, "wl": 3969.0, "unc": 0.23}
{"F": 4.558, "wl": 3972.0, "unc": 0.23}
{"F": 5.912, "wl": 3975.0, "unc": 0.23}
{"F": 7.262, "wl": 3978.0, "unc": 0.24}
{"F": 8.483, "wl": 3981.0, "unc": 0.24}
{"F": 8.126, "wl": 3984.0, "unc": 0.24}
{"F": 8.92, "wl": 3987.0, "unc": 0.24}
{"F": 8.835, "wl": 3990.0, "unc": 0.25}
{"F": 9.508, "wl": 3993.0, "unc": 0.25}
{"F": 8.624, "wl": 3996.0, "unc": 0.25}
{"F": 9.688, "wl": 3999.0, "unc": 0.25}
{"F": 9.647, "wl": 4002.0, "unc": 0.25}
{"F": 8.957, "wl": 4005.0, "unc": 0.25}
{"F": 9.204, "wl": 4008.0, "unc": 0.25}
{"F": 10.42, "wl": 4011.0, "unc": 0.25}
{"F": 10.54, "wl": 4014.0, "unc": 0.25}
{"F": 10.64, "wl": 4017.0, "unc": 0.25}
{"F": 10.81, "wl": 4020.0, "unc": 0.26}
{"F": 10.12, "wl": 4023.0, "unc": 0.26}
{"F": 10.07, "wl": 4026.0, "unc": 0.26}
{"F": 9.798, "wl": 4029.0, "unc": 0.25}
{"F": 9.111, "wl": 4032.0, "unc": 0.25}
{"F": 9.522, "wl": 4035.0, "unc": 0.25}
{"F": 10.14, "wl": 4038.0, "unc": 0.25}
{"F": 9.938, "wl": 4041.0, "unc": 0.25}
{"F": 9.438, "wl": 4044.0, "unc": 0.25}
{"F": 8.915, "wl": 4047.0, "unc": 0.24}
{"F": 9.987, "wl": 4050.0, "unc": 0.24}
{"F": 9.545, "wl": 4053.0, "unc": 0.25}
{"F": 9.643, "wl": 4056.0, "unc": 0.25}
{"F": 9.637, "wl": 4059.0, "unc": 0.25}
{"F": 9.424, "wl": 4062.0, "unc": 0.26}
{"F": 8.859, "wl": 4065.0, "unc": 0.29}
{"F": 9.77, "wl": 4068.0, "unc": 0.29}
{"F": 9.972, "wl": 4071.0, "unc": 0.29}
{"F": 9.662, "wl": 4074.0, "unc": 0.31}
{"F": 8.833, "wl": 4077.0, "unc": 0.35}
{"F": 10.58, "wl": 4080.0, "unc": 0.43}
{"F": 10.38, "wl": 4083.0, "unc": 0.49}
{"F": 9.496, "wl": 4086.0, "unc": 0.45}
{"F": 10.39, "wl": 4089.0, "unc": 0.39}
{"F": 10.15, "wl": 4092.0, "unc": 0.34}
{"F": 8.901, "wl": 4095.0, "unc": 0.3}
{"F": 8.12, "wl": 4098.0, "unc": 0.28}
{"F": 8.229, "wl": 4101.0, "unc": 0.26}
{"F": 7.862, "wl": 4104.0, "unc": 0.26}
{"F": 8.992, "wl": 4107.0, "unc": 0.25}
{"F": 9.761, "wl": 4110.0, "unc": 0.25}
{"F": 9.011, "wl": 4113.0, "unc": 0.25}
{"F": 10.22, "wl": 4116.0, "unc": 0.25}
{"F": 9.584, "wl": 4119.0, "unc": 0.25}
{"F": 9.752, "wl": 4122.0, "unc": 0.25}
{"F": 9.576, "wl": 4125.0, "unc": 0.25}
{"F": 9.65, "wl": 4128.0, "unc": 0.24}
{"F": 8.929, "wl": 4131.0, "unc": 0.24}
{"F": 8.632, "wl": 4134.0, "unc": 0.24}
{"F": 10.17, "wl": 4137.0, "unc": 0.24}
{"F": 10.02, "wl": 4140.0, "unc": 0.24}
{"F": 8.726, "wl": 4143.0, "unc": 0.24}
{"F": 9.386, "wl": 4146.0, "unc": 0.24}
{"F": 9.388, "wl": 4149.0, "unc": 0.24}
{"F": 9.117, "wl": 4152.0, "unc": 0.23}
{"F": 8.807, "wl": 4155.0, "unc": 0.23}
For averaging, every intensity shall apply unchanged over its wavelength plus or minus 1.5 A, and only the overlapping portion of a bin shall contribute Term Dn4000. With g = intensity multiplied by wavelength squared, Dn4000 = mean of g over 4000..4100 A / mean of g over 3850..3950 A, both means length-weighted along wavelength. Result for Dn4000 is 1.7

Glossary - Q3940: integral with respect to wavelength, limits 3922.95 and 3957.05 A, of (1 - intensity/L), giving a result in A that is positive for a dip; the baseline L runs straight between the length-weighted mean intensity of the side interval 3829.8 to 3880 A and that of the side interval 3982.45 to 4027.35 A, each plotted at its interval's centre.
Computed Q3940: 9.4 A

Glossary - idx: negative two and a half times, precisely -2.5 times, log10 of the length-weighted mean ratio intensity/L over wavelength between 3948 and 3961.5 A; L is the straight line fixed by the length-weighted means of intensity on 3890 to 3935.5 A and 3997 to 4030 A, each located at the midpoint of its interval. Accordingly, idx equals 0.06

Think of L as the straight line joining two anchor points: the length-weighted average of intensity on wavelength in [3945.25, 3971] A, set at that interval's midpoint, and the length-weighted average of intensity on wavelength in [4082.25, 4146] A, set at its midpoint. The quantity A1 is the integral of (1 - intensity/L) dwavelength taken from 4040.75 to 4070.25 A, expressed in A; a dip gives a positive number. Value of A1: -4.9 A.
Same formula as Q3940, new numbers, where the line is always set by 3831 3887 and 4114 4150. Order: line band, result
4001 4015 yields -3.5 A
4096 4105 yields 0.9 A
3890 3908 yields -1.3 A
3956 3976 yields 5.2 A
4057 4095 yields -4.4 A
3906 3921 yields -1.8 A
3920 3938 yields 5.2 A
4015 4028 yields -4.0 A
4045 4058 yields -1.8 A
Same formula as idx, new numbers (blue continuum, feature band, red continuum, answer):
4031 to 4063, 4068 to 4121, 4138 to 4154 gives 0.004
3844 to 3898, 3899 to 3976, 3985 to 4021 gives 0.286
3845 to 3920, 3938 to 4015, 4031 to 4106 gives 0.068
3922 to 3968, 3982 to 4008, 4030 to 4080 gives -0.206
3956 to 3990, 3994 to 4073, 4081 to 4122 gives -0.236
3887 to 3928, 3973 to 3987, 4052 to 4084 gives 0.082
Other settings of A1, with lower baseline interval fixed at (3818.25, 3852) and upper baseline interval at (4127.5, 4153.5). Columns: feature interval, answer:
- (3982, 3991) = -1.83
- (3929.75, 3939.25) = 4.26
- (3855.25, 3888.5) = -3.30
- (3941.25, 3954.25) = -0.77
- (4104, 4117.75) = -0.64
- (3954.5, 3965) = 0.36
